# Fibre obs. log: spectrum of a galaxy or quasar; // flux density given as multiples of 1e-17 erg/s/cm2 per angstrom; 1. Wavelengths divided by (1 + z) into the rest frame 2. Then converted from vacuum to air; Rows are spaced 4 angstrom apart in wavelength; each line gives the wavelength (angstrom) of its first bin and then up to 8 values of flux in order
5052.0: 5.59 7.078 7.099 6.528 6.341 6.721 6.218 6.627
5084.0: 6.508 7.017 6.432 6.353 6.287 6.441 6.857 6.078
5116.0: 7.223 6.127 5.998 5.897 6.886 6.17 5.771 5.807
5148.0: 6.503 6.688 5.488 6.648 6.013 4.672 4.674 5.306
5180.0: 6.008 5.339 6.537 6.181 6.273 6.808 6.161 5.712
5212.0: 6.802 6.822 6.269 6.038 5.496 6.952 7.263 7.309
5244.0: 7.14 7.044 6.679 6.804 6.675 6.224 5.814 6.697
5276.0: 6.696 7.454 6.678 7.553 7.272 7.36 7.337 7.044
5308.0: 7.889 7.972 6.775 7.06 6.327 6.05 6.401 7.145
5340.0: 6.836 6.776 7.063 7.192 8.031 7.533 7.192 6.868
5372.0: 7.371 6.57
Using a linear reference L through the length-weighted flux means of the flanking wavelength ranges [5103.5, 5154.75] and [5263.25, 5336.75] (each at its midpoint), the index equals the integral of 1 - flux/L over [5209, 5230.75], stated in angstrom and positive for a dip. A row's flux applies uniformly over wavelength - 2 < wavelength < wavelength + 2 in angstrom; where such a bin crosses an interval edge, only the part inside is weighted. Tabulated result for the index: 1.21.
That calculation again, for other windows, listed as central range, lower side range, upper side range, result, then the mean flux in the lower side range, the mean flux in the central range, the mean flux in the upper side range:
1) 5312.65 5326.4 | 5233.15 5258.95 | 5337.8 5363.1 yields 0.7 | 7.02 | 6.82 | 7.24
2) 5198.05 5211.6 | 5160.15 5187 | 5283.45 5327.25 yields -1.0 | 5.47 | 6.29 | 7.19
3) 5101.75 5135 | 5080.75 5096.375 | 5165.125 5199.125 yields -0.6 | 6.6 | 6.43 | 5.67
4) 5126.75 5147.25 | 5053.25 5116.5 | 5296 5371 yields 1.7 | 6.59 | 6.14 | 7.09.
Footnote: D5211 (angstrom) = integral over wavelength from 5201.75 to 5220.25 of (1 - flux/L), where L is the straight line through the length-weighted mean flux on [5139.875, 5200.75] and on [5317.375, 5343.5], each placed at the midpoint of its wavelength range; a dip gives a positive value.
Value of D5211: -0.8 angstrom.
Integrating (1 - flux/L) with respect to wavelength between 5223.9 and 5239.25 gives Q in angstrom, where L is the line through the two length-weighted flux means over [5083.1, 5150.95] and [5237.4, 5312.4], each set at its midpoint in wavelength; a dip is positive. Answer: 0.6 angstrom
